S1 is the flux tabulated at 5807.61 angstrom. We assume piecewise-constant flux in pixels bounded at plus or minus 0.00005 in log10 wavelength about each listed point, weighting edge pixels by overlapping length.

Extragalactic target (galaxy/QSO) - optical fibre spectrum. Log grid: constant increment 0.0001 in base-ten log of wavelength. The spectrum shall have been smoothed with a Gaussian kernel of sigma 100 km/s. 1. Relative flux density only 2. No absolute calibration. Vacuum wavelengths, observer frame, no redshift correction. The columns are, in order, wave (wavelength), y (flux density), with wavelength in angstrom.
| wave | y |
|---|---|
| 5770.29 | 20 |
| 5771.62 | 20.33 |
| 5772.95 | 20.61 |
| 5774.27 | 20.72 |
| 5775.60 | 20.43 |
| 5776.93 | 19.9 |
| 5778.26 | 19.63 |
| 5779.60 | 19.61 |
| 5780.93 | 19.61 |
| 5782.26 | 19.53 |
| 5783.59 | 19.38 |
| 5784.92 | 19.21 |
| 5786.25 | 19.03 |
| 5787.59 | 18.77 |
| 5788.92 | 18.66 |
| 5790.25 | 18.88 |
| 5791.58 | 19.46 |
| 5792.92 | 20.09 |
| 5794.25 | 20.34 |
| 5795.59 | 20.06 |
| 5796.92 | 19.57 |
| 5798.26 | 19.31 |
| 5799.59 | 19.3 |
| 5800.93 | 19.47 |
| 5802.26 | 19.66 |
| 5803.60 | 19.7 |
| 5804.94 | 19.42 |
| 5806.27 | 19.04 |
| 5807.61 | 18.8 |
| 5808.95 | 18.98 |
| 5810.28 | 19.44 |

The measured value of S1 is 18.8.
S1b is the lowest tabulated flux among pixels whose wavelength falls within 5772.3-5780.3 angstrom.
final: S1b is 19.61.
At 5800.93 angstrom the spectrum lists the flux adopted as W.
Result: 19.47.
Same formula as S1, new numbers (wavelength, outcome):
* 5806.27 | 19.04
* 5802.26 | 19.66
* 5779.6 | 19.61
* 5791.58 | 19.46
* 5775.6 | 20.43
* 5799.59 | 19.3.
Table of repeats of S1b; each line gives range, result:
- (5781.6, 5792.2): 18.66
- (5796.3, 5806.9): 19.04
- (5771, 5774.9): 20.33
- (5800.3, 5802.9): 19.47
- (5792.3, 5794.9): 20.09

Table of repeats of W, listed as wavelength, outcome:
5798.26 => 19.31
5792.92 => 20.09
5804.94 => 19.42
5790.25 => 18.88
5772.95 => 20.61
